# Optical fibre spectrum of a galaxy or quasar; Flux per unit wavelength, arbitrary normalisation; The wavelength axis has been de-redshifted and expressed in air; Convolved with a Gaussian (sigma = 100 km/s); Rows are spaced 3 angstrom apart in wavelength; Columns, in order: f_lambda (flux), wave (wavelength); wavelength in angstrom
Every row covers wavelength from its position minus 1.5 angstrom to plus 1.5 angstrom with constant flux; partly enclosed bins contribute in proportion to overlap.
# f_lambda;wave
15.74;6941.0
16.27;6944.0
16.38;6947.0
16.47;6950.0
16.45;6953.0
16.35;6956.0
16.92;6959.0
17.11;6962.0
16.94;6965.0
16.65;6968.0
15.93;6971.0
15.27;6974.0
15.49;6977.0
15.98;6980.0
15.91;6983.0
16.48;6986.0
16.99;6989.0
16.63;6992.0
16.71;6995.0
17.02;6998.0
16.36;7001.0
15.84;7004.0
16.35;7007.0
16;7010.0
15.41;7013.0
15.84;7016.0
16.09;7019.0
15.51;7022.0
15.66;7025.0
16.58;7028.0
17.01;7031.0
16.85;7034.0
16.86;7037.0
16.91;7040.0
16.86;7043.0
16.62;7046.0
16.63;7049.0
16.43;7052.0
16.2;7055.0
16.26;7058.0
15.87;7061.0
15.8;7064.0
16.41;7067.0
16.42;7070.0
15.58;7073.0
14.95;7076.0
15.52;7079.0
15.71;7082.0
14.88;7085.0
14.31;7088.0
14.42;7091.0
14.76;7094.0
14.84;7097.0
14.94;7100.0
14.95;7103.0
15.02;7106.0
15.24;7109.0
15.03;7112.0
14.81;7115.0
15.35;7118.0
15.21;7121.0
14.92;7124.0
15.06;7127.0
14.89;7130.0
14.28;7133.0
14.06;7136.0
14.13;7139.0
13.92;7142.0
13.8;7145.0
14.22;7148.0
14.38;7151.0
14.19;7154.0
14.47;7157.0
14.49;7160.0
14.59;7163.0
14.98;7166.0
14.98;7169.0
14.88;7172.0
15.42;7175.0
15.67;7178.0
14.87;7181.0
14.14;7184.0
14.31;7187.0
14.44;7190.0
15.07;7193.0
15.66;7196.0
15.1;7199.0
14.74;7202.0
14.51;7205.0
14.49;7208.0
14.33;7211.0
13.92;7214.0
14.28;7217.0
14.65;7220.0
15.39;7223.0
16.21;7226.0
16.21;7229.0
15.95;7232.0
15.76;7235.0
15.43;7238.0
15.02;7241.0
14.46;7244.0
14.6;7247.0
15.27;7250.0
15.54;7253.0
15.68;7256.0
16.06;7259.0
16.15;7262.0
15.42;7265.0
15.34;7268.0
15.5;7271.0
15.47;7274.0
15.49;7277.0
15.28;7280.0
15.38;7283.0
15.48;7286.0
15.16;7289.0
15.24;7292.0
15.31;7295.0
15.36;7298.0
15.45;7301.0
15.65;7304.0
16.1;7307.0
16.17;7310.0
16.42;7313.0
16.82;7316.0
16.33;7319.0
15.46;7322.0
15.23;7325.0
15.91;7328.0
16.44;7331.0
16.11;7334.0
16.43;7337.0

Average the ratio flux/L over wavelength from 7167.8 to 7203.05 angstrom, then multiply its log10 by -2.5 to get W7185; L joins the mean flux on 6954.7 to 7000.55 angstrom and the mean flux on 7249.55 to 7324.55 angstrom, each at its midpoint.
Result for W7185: 0.07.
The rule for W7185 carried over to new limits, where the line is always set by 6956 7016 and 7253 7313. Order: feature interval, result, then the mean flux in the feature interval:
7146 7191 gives 0.085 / 14.7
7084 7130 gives 0.077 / 14.9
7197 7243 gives 0.047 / 15.1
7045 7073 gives -0.008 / 16.2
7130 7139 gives 0.119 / 14.3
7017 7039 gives -0.011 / 16.4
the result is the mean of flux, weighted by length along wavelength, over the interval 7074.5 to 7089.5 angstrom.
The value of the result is 15.1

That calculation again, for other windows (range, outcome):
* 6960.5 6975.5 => 16.4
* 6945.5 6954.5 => 16.4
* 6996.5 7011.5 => 16.3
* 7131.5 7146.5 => 14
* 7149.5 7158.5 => 14.3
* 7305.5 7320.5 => 16.4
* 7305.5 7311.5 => 16.1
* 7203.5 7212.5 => 14.4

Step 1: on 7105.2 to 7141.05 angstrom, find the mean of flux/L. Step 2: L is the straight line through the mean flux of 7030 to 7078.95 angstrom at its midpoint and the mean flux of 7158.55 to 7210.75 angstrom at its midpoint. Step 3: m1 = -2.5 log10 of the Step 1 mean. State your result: 0.05 mag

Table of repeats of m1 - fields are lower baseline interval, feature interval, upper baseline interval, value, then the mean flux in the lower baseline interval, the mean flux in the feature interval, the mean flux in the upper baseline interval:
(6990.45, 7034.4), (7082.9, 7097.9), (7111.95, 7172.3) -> 0.04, 16.2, 14.7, 14.6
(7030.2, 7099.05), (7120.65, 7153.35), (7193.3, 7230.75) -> 0.08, 15.9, 14.4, 15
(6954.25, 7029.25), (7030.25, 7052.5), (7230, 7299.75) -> -0.05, 16.2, 16.8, 15.4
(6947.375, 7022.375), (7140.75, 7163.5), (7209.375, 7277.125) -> 0.10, 16.3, 14.2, 15.3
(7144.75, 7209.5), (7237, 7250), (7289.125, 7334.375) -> 0.03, 14.7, 14.9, 15.8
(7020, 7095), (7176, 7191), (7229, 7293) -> 0.07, 16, 14.7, 15.4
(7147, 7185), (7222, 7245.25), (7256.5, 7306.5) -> -0.03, 14.7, 15.6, 15.5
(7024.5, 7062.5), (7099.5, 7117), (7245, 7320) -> 0.09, 16.5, 15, 15.6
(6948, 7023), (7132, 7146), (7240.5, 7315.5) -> 0.13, 16.3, 14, 15.5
